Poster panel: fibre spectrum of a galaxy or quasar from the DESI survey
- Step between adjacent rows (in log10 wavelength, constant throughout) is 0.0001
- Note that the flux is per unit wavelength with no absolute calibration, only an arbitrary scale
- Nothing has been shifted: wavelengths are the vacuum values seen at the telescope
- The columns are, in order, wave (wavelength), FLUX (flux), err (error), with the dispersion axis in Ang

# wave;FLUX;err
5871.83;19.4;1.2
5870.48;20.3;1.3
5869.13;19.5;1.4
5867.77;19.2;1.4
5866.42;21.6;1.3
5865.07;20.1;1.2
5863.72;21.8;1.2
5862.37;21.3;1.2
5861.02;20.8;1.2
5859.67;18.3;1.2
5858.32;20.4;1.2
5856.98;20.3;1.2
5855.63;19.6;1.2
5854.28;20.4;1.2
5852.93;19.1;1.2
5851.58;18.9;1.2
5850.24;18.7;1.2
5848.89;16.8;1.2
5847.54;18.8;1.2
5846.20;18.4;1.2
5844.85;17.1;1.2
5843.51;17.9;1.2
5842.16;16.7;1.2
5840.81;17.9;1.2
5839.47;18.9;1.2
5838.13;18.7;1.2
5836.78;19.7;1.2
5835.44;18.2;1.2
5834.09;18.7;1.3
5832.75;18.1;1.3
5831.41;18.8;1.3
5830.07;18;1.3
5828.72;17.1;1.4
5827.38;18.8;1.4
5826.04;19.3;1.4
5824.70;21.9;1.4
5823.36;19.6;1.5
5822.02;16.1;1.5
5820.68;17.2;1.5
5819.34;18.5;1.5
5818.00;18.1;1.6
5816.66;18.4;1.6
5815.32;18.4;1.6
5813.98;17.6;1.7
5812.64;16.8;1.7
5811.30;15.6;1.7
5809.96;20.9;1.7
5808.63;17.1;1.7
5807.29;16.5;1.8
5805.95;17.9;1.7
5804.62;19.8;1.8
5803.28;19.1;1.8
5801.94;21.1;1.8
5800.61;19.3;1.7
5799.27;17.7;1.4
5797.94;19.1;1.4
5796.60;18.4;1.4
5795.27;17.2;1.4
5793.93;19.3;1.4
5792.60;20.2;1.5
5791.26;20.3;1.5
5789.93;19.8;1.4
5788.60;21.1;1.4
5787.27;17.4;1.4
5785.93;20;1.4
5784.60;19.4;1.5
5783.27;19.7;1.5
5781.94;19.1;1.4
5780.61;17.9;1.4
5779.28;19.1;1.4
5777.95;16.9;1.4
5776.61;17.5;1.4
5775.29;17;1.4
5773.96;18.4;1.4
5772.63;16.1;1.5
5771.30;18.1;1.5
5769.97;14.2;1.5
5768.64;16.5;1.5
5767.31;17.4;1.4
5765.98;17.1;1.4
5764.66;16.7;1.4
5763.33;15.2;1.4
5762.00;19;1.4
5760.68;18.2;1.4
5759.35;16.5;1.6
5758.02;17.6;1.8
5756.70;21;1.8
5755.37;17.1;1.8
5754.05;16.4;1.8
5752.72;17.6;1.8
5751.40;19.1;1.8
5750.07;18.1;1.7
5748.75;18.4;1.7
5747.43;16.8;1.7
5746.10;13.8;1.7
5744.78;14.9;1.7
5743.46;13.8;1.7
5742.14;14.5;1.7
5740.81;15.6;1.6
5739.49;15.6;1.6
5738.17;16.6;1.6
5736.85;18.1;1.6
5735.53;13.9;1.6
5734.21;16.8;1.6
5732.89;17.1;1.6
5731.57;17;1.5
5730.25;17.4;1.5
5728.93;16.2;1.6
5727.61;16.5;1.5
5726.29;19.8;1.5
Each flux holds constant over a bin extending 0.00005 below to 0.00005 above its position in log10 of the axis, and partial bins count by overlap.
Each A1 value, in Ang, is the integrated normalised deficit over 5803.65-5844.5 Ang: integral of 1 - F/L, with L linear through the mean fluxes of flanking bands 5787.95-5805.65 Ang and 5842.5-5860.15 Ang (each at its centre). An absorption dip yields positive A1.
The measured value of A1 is 1.8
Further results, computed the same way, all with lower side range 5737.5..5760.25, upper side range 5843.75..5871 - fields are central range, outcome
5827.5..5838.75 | 0.3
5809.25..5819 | 0.2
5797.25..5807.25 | -0.5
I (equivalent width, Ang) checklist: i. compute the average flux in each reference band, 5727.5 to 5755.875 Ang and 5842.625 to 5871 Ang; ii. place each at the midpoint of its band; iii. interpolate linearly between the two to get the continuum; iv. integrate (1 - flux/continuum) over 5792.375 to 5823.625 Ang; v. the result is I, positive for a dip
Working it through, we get -0.2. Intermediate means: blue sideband 16.4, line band 18.3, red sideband 19.5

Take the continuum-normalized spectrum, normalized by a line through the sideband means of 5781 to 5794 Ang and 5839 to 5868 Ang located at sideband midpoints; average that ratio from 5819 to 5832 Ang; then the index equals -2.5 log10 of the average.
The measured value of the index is 0.050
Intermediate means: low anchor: 19.6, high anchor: 19.2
